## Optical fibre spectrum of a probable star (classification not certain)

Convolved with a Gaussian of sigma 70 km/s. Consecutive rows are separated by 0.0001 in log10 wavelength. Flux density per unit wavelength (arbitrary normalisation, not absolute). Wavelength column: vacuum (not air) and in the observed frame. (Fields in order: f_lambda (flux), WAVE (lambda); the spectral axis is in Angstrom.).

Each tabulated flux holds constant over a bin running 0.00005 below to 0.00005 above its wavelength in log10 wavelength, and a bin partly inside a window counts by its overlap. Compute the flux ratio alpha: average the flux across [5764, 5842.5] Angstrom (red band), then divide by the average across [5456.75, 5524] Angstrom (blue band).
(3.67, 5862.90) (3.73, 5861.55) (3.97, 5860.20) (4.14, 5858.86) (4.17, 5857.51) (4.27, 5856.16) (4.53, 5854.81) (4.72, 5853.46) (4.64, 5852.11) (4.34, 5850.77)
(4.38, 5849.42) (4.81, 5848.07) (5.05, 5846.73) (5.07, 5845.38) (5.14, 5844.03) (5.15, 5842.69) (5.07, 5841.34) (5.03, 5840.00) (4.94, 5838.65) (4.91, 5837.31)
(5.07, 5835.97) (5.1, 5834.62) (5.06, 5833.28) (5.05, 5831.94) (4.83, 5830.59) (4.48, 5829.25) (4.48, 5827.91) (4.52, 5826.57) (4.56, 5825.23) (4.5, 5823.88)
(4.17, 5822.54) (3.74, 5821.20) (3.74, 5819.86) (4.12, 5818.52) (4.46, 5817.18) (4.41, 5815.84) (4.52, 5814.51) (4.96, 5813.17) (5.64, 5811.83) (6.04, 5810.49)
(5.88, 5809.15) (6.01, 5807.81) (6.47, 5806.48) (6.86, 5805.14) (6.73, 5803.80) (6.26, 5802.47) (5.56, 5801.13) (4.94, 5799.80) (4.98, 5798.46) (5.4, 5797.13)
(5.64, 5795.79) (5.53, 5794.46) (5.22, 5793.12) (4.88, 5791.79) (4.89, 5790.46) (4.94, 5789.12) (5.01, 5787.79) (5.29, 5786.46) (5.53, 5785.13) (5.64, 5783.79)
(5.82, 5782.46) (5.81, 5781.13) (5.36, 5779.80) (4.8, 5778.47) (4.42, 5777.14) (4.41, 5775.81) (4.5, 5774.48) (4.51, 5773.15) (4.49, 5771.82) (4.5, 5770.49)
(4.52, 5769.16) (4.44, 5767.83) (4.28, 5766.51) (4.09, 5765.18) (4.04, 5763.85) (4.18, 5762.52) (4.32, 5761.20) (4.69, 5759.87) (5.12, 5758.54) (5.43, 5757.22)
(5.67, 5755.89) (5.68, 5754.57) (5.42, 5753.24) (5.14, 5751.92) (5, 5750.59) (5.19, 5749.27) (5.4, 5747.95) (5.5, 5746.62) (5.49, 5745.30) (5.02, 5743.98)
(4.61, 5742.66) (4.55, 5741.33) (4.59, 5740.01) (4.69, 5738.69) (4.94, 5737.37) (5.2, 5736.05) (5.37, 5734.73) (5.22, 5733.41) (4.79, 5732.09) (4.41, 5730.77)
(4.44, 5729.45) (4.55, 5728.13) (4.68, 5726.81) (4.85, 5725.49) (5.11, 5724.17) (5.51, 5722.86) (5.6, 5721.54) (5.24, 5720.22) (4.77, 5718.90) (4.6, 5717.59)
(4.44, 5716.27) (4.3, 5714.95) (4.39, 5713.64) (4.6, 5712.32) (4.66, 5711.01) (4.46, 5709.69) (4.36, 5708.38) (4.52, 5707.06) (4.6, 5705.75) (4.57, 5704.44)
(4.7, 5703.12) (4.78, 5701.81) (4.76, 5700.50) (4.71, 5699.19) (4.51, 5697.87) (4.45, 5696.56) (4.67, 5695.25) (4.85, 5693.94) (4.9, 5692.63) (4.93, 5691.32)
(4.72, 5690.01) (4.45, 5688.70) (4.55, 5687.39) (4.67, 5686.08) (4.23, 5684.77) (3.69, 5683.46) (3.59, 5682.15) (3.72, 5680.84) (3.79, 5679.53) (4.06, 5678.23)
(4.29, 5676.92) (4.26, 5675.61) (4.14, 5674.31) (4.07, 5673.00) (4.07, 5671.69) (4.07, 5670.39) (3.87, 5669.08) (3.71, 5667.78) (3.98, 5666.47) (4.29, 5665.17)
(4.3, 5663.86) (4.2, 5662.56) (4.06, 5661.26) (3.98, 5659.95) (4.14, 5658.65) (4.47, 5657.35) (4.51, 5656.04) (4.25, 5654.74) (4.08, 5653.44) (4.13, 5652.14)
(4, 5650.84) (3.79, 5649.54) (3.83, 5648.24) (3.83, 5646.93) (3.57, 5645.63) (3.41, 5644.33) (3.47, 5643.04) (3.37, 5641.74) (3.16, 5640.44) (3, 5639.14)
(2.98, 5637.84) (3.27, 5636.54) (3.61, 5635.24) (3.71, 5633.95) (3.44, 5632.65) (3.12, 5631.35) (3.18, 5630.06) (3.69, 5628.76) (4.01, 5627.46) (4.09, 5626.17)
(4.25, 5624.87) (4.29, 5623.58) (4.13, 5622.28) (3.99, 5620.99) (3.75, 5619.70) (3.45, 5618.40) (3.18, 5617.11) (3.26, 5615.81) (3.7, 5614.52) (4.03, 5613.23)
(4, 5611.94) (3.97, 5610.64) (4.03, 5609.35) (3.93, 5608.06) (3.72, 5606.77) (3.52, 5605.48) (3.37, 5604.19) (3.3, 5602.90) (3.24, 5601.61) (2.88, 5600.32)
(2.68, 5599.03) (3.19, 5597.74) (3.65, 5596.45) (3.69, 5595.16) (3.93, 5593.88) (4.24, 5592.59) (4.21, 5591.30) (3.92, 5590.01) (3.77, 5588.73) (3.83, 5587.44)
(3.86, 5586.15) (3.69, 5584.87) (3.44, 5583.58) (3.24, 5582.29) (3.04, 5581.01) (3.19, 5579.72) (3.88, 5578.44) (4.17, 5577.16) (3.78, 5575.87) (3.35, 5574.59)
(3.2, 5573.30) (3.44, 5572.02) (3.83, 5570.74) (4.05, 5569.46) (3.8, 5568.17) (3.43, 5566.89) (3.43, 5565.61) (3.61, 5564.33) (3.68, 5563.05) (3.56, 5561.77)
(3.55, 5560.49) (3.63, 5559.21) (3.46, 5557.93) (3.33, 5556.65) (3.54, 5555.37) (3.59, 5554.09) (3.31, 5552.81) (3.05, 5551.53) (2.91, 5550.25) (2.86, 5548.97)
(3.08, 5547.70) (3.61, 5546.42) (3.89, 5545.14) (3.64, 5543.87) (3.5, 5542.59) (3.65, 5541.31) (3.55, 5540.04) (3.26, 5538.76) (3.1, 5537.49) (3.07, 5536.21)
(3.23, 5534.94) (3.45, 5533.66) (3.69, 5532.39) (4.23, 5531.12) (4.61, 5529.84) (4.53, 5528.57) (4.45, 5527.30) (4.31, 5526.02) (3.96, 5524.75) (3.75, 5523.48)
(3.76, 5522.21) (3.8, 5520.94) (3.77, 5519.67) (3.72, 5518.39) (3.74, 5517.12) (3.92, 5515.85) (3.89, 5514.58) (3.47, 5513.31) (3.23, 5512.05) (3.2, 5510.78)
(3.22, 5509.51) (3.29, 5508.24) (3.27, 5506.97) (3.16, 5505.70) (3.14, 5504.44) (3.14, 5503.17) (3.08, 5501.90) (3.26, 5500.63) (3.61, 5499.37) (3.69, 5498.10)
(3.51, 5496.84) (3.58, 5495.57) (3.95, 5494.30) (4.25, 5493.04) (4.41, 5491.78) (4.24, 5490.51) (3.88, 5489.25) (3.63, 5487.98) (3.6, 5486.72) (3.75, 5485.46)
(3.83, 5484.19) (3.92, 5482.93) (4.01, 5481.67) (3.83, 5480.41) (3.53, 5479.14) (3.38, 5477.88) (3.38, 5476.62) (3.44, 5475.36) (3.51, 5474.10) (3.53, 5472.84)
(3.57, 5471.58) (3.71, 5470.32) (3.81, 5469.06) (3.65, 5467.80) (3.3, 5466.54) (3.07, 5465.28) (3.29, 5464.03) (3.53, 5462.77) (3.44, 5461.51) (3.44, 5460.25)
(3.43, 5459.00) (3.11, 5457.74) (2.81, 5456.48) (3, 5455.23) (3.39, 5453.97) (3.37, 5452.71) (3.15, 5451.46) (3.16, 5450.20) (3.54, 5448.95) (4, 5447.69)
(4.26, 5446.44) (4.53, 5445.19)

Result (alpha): 1.4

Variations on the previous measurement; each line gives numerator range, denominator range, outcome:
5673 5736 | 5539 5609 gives 1.30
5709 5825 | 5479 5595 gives 1.37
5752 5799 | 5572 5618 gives 1.38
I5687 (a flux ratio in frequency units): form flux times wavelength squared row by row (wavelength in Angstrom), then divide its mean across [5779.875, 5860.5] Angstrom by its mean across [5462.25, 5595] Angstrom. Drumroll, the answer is 1.54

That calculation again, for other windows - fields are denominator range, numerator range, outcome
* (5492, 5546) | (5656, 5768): 1.36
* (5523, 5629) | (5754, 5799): 1.46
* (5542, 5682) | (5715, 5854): 1.43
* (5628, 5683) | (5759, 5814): 1.41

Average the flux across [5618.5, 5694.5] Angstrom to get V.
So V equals 3.96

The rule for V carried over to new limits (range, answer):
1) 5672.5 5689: 4.11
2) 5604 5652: 3.66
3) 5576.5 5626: 3.68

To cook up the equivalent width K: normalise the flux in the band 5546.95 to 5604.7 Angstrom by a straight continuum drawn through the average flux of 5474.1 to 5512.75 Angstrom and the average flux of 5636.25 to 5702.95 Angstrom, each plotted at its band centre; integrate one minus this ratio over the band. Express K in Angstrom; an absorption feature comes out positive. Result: 4.7 Angstrom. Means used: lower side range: 3.58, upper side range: 4.1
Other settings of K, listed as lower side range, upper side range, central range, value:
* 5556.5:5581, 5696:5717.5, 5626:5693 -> 4.69 Angstrom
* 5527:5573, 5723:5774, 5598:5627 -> 2.23 Angstrom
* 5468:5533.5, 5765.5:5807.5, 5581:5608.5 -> 4.13 Angstrom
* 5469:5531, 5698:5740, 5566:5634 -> 8.62 Angstrom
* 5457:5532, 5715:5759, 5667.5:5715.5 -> 3.99 Angstrom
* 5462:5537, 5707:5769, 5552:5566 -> 1.55 Angstrom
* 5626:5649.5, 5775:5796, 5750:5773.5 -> 0.72 Angstrom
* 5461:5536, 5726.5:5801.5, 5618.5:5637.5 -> 2.49 Angstrom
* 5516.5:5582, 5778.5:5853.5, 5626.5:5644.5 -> 3.03 Angstrom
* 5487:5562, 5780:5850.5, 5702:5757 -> -2.72 Angstrom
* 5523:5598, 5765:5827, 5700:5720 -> -0.22 Angstrom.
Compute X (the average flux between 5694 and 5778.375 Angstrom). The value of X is 4.77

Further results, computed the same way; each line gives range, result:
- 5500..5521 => 3.42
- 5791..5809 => 5.73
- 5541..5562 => 3.41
